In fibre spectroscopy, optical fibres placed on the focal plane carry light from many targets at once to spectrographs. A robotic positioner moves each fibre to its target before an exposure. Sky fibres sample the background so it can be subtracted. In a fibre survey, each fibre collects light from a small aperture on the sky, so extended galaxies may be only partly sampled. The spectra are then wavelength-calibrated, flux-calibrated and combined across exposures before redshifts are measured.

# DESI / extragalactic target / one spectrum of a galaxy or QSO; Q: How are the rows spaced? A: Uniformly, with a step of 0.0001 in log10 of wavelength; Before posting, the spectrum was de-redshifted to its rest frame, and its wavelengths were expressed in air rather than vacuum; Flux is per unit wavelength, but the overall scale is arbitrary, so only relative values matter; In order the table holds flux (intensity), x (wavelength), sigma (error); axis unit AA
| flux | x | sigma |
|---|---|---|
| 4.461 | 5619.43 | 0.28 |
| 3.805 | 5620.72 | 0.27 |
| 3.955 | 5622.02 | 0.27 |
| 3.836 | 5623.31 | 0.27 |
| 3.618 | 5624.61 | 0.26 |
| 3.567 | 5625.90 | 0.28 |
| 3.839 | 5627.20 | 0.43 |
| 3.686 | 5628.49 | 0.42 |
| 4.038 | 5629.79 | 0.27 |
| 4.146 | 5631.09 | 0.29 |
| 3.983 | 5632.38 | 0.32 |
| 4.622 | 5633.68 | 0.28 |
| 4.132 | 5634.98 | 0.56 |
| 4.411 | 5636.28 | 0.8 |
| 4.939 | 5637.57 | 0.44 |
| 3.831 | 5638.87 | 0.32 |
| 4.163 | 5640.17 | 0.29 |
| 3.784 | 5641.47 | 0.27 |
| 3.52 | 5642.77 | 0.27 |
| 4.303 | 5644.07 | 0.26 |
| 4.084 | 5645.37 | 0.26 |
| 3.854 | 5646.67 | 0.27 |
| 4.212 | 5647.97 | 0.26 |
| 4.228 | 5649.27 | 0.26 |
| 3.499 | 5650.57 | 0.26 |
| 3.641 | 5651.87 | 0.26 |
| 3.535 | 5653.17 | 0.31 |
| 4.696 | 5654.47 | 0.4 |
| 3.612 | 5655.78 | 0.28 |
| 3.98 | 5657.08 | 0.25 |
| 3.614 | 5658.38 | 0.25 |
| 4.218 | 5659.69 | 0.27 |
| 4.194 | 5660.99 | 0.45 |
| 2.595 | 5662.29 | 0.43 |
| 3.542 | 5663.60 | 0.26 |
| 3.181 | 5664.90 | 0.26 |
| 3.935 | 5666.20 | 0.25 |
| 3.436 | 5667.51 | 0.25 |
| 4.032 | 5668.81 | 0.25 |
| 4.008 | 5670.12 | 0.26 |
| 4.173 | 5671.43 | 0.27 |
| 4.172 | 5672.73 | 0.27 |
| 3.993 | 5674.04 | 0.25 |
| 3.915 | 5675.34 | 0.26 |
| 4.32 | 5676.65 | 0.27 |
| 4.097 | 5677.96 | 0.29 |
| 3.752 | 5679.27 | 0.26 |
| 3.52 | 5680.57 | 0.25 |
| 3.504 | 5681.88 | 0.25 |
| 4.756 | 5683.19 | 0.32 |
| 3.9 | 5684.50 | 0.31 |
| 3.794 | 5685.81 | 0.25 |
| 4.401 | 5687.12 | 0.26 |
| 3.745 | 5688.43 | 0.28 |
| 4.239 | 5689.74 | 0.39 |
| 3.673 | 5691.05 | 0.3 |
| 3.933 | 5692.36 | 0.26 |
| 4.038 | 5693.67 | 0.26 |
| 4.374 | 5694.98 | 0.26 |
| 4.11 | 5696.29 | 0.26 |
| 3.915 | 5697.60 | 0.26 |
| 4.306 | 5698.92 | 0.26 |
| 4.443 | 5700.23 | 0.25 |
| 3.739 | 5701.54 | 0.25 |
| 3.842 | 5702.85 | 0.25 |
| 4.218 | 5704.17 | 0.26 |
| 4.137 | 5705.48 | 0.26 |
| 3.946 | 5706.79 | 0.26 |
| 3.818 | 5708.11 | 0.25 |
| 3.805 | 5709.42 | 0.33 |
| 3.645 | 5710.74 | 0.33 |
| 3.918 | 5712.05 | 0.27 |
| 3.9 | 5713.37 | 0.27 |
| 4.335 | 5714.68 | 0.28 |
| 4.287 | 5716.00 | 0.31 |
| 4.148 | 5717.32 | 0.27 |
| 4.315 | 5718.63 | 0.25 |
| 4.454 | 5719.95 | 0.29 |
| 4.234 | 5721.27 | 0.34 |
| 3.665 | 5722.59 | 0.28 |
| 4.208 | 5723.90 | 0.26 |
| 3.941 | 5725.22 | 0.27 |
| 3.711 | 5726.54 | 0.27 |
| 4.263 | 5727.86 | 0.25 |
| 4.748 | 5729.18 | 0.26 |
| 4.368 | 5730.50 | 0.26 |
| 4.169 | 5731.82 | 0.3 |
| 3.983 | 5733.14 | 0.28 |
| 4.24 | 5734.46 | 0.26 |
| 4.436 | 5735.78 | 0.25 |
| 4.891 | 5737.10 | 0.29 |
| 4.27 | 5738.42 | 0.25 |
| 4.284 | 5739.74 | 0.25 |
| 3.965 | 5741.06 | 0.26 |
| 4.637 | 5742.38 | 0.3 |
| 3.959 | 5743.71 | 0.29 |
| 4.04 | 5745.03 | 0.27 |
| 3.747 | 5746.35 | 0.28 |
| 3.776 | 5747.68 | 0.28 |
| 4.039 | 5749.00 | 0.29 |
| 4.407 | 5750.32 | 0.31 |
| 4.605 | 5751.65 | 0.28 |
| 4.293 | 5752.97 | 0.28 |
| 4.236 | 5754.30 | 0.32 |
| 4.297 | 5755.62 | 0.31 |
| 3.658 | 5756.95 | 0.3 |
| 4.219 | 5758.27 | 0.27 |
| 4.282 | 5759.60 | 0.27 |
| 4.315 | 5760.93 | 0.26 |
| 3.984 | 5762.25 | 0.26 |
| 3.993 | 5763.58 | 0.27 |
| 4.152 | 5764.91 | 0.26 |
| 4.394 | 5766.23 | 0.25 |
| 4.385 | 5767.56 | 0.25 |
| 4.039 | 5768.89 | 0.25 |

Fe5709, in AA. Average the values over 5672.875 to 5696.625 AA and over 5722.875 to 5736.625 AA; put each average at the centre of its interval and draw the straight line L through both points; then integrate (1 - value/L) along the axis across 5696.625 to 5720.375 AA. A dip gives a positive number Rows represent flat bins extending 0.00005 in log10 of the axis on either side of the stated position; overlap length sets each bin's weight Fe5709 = 0.3 AA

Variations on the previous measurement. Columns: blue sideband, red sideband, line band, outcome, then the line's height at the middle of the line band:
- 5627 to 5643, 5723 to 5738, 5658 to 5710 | 3.1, 4.19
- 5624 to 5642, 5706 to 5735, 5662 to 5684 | 1.3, 4.07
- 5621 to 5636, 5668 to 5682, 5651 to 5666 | 0.9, 3.96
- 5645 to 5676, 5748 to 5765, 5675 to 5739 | -1.3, 4.01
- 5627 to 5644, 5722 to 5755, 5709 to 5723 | 0.3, 4.18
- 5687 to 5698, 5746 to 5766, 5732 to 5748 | -0.3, 4.12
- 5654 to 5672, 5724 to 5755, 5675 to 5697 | -0.5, 3.92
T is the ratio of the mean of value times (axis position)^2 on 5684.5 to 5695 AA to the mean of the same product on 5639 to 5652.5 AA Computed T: 1.03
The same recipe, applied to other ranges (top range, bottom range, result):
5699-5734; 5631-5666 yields 1.06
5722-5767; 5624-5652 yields 1.08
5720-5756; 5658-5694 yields 1.11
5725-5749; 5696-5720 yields 1.04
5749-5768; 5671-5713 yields 1.08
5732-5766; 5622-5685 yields 1.10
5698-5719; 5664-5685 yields 1.05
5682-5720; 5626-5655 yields 1.03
